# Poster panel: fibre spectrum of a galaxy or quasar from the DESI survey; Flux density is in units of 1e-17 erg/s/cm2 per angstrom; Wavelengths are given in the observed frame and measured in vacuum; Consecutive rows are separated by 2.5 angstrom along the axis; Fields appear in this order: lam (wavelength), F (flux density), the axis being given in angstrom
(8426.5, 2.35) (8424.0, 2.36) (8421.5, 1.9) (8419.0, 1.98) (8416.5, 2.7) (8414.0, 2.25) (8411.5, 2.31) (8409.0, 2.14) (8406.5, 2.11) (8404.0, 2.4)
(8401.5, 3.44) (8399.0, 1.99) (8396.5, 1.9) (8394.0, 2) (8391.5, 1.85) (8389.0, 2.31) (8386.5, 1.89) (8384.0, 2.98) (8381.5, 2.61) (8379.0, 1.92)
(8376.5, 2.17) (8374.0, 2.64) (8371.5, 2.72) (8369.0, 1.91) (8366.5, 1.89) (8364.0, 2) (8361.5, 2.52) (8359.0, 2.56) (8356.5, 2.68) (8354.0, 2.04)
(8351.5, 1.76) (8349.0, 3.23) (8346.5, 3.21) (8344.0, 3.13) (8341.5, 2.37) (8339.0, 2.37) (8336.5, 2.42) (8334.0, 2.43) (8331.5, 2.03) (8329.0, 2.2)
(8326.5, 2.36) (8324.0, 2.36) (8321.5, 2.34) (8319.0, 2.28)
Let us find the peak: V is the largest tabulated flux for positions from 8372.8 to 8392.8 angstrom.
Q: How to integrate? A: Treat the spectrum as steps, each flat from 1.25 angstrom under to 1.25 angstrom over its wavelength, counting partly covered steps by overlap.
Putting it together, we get 2.98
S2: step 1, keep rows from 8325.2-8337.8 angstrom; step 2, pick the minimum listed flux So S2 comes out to 2.03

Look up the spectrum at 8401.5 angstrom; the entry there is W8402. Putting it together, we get 3.44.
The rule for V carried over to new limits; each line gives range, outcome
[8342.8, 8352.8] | 3.23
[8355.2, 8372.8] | 2.72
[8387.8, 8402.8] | 3.44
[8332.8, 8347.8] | 3.21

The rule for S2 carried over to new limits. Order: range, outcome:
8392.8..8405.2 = 1.9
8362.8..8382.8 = 1.89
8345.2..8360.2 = 1.76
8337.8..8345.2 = 2.37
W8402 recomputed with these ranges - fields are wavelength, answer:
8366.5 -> 1.89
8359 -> 2.56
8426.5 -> 2.35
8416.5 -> 2.7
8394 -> 2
